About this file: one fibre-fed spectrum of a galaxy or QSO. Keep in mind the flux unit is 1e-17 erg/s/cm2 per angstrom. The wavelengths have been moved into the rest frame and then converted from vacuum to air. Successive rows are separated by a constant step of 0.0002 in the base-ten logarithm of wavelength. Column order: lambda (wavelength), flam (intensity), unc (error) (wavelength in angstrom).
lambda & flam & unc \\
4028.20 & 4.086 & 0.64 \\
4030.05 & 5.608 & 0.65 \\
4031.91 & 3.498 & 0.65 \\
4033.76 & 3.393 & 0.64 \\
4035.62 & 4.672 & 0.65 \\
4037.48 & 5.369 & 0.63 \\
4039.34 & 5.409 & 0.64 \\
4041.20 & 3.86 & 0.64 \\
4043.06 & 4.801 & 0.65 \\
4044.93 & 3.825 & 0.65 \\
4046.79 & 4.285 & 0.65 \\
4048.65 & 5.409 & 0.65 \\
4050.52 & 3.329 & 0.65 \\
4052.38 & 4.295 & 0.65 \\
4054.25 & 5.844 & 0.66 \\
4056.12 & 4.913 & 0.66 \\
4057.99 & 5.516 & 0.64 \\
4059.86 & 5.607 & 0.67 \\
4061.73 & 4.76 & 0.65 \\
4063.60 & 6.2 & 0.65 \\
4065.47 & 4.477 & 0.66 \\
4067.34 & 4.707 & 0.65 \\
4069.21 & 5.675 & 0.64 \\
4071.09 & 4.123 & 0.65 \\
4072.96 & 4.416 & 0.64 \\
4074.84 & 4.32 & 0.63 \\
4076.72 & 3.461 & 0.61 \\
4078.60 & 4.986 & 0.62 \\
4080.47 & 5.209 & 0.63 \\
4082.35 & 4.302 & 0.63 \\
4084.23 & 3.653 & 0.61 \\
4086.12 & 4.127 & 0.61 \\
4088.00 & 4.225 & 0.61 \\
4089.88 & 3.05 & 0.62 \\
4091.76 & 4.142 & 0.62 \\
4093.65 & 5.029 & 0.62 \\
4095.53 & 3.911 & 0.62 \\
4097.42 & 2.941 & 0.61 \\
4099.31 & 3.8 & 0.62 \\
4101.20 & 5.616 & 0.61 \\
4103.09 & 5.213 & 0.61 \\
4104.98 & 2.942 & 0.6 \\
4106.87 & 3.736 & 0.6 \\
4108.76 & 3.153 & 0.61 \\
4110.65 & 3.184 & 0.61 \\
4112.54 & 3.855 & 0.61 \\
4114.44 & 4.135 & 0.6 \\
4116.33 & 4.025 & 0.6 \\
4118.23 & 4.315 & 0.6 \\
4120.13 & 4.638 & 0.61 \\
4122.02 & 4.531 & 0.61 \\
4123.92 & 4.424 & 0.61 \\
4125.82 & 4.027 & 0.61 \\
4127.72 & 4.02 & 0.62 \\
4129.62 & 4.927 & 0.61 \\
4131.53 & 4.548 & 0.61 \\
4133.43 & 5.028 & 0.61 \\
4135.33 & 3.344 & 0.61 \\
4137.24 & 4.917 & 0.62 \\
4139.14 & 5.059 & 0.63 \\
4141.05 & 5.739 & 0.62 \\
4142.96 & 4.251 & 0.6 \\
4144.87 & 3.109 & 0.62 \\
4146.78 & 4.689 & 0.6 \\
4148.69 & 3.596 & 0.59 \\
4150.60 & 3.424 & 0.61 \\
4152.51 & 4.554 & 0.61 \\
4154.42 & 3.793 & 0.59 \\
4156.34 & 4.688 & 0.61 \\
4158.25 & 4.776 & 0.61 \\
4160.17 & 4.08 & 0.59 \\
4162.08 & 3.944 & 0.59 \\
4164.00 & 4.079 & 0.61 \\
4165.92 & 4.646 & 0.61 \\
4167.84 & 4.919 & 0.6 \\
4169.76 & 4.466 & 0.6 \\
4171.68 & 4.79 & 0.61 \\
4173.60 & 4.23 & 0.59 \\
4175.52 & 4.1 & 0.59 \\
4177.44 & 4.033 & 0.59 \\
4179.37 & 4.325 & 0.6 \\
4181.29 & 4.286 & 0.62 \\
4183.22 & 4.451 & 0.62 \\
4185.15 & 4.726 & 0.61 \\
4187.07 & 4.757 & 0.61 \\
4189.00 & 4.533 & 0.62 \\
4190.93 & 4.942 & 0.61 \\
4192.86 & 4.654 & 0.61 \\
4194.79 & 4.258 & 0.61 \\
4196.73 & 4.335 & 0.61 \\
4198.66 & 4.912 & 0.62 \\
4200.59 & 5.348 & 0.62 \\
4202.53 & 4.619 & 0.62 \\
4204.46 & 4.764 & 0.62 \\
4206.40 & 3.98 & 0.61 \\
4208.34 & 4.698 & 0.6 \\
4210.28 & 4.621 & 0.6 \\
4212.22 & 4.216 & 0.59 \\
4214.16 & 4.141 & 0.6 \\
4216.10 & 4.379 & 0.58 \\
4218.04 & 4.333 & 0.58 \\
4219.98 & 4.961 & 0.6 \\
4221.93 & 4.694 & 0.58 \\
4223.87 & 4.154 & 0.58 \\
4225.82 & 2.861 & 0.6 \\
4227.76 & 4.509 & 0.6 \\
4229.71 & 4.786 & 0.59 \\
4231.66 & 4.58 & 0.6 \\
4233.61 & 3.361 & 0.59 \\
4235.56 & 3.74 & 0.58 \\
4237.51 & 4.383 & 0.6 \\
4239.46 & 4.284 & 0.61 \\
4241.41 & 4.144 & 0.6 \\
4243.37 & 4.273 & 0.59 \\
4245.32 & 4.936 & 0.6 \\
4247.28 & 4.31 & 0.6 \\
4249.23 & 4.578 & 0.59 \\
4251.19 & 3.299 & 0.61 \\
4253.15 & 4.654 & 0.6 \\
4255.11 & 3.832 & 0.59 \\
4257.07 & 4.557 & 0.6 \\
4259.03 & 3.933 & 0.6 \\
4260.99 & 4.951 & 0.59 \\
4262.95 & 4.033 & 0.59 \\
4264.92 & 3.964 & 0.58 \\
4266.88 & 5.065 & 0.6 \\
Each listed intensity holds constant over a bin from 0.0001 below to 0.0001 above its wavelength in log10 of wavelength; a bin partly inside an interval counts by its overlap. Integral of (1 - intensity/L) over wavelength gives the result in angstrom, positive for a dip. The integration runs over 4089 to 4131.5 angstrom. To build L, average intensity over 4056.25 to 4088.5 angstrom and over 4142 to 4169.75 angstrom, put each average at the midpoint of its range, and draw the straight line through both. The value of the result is 3.6 angstrom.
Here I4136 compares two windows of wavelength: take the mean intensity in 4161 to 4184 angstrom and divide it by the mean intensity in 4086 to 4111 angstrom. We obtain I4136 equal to 1.1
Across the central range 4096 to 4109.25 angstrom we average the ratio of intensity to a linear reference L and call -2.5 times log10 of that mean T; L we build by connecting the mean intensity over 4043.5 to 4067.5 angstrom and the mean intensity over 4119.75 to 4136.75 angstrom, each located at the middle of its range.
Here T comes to 0.16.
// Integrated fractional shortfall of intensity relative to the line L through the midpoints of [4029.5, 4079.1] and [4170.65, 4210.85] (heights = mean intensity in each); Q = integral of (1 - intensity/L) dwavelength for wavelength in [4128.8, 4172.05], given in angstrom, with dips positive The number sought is 1.73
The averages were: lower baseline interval 4.68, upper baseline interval 4.54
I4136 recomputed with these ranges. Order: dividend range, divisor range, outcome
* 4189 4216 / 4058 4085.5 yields 0.97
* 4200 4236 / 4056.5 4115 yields 1.00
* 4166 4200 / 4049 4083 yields 0.94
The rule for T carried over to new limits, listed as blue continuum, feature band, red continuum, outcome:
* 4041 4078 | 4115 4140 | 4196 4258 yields 0.03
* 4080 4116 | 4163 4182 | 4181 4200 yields 0.03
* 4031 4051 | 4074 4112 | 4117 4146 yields 0.10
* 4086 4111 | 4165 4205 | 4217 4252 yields -0.11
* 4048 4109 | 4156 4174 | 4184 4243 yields -0.01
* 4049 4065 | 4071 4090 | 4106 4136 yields 0.12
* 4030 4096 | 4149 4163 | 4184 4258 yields 0.08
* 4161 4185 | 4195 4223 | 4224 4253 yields -0.08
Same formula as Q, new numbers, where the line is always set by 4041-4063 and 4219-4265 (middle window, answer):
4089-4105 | 1.70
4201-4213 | -0.52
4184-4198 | -0.71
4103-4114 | 2.44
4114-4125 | 0.54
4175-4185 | 0.29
